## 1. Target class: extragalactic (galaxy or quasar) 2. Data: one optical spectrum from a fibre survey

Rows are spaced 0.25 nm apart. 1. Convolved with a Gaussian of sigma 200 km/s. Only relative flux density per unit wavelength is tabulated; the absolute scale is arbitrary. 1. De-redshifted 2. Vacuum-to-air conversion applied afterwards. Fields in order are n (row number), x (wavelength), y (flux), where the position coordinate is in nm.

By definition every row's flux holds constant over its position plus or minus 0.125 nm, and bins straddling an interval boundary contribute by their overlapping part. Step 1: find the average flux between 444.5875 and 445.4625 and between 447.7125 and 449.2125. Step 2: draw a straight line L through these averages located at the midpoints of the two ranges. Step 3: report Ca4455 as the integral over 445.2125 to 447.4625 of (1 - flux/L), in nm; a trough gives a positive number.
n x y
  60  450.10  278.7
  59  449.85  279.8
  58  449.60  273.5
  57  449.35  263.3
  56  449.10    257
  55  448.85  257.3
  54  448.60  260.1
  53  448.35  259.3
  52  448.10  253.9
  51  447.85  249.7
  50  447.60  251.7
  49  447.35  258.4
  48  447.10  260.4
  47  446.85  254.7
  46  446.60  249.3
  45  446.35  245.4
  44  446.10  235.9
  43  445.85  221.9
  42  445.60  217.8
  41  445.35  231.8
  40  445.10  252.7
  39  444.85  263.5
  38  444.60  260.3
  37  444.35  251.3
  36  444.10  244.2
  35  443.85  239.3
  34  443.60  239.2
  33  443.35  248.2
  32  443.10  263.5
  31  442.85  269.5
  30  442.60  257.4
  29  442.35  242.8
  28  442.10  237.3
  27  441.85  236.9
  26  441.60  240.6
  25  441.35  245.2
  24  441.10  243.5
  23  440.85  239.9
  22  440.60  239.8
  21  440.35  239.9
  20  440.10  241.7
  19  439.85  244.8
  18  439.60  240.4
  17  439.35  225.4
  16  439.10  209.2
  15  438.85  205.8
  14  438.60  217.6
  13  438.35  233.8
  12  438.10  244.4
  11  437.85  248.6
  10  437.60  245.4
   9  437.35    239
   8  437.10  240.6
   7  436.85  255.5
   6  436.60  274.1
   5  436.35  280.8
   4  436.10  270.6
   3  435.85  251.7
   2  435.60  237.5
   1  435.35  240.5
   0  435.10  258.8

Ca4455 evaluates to 0.10 nm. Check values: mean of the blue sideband 251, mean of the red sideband 256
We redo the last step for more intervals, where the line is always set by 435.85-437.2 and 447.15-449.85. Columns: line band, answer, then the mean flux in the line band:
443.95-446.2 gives 0.16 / 242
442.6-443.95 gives 0.04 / 253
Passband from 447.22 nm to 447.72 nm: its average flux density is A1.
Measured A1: 255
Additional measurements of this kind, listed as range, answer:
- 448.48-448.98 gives 259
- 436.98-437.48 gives 240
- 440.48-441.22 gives 241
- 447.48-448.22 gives 252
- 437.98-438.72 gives 232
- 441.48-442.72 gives 243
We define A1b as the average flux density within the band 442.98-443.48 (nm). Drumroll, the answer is 256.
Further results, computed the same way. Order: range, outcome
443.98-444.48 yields 248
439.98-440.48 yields 241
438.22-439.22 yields 217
